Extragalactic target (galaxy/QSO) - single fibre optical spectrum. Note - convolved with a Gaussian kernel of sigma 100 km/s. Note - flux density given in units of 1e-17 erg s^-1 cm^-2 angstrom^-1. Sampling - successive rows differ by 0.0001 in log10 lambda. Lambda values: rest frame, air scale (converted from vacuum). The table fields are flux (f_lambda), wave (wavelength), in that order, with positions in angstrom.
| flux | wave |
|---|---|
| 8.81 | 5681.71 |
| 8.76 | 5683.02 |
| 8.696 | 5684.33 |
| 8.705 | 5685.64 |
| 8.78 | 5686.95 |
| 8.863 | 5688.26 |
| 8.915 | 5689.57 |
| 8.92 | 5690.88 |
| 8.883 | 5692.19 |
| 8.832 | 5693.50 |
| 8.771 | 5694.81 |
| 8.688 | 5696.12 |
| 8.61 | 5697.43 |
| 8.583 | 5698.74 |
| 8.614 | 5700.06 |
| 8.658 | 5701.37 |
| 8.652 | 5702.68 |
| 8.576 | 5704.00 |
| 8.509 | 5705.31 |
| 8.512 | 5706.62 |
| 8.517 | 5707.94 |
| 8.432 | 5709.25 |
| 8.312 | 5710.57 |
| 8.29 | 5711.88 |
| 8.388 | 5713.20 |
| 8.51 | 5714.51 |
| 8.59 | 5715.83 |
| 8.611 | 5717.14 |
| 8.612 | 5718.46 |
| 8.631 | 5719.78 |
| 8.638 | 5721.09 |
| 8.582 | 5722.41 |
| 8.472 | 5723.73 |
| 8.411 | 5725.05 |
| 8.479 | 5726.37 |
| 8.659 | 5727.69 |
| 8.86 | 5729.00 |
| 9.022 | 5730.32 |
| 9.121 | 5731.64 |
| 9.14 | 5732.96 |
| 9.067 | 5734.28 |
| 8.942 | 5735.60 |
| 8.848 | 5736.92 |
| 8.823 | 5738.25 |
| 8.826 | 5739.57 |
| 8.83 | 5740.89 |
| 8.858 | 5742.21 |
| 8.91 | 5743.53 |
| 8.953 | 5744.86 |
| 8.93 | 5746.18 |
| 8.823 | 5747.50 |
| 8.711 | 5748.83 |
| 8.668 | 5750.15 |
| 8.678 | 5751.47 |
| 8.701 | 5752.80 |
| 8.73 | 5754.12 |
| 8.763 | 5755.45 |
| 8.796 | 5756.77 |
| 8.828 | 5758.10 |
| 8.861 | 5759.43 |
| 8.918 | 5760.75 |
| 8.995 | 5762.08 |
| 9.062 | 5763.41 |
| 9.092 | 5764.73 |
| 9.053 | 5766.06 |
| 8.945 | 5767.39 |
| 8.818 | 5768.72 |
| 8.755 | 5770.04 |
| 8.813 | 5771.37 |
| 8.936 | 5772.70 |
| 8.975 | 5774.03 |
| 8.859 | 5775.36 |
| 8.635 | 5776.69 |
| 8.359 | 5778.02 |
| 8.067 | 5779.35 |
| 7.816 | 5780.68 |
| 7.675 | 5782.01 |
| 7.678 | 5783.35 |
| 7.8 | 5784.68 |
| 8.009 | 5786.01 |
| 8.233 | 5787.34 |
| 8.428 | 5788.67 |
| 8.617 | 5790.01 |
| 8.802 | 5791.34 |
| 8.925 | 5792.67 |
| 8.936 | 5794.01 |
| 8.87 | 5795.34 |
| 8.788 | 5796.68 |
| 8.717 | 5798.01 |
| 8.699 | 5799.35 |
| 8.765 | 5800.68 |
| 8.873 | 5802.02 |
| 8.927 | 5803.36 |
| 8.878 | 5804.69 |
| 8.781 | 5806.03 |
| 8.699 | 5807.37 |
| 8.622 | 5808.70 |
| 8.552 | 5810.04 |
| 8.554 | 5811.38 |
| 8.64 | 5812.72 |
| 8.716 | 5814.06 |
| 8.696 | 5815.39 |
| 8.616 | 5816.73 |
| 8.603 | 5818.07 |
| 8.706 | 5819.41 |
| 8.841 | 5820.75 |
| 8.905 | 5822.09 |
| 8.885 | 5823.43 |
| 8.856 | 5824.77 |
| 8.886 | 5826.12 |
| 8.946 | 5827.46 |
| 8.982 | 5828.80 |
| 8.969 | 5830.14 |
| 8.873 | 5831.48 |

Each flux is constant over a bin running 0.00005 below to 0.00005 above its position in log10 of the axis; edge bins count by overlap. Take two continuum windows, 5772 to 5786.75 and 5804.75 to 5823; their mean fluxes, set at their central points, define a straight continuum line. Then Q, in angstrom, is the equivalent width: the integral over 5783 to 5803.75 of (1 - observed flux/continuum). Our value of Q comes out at -0.3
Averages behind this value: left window 8.26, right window 8.7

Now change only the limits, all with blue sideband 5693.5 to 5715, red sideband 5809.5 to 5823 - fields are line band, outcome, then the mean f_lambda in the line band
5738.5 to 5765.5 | -0.7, 8.85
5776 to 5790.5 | 0.9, 8.11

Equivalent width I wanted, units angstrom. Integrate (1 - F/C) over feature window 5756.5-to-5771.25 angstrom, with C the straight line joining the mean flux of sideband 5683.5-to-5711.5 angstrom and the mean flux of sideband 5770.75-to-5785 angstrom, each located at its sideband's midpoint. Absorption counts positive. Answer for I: -0.9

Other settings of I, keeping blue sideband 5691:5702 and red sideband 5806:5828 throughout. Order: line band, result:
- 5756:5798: 0.49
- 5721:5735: -0.08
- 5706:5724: 0.44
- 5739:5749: -0.16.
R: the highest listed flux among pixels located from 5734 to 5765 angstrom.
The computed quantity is 9.092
